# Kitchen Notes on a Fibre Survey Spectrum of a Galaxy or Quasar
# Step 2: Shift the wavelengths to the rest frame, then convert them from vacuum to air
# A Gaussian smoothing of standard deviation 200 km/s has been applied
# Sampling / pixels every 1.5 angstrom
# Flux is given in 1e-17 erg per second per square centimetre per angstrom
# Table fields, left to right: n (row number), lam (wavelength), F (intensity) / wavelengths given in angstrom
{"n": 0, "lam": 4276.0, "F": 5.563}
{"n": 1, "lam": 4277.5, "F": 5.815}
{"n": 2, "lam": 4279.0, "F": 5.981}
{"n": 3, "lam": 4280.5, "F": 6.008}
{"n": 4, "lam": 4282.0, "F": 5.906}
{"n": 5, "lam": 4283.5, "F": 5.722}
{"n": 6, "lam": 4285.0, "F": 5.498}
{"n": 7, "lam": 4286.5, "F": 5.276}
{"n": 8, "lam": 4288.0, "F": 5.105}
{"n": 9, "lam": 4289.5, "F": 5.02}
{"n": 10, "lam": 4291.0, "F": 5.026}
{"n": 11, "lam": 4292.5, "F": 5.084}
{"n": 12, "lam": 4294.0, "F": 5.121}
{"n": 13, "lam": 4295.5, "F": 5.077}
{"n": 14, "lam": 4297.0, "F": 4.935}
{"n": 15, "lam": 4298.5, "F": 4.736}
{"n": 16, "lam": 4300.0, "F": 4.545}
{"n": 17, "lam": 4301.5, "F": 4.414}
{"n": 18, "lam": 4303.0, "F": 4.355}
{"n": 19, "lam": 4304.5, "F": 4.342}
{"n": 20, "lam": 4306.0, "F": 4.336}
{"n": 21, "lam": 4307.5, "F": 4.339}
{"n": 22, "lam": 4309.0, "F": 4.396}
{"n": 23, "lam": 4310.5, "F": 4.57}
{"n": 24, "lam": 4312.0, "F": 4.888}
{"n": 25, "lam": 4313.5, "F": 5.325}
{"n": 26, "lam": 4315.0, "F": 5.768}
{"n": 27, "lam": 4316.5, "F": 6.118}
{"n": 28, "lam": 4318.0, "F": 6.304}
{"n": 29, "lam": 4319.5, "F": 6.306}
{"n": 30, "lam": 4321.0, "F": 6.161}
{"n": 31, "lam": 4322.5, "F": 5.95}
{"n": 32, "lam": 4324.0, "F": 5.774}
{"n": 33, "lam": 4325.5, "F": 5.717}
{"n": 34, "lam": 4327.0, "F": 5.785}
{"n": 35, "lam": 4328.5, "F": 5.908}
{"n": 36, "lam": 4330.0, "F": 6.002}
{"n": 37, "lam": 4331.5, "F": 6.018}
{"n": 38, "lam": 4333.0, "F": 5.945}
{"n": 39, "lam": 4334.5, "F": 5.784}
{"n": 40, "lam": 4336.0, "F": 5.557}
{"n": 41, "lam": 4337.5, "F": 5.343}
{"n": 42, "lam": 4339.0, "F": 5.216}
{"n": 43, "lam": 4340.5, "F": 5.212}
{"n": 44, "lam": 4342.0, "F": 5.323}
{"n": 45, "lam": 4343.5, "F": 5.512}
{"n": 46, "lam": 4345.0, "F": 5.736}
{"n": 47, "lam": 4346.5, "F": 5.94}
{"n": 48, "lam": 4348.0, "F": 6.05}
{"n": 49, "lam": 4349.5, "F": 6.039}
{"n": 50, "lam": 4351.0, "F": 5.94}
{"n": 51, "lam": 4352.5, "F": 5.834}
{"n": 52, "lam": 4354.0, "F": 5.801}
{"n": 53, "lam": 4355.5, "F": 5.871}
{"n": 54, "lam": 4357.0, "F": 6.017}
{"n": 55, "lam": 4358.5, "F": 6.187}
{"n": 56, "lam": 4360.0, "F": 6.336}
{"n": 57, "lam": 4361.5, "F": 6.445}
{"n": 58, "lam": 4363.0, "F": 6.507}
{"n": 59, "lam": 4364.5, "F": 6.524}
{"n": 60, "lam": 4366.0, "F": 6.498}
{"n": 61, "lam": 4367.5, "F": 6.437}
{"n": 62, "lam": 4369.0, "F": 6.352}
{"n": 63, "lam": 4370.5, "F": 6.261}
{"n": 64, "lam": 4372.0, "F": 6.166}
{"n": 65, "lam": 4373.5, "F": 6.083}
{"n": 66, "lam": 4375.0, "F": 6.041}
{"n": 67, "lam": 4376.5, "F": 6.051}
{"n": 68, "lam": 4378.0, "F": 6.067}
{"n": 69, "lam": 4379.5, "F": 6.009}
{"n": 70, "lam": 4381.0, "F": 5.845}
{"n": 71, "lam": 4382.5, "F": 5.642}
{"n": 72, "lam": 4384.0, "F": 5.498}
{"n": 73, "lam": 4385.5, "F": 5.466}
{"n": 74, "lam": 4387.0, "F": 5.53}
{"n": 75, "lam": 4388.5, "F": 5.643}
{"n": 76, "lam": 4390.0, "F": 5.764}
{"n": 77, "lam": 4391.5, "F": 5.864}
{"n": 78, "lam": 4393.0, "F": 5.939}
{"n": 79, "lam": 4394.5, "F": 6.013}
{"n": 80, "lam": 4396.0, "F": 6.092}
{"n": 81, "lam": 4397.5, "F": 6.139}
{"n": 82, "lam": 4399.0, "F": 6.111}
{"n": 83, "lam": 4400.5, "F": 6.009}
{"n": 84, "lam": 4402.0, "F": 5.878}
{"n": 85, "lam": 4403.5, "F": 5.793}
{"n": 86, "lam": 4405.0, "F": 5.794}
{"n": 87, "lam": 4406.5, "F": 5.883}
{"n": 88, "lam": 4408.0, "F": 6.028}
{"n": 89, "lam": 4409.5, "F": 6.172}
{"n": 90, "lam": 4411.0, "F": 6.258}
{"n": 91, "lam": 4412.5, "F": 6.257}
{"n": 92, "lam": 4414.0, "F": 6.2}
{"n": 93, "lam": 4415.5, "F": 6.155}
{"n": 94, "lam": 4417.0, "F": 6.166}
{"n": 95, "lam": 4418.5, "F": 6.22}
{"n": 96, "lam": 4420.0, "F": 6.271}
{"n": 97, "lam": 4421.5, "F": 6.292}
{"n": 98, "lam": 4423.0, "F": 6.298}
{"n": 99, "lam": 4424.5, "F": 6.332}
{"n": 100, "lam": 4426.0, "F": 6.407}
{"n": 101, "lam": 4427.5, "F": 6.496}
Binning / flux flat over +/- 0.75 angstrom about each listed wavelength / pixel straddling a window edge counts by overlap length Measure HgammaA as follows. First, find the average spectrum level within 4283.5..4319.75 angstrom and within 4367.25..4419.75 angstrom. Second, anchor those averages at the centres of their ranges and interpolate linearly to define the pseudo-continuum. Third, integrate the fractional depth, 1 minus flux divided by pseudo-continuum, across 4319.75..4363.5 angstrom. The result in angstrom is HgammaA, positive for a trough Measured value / -3.3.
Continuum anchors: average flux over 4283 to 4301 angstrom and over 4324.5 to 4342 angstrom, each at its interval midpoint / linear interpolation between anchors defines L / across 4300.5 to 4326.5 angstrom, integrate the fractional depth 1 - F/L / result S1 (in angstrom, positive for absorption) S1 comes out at 0.8 angstrom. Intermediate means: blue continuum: 5.08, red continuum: 5.67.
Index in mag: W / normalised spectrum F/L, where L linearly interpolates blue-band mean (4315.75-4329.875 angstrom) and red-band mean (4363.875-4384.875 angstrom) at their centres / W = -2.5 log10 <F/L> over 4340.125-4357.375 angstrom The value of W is 0.05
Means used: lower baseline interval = 6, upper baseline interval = 6.1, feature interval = 5.78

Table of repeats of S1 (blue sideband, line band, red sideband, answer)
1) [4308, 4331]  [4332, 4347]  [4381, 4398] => 0.3 angstrom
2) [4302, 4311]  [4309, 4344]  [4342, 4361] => -4.2 angstrom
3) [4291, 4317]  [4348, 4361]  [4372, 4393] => -1.3 angstrom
